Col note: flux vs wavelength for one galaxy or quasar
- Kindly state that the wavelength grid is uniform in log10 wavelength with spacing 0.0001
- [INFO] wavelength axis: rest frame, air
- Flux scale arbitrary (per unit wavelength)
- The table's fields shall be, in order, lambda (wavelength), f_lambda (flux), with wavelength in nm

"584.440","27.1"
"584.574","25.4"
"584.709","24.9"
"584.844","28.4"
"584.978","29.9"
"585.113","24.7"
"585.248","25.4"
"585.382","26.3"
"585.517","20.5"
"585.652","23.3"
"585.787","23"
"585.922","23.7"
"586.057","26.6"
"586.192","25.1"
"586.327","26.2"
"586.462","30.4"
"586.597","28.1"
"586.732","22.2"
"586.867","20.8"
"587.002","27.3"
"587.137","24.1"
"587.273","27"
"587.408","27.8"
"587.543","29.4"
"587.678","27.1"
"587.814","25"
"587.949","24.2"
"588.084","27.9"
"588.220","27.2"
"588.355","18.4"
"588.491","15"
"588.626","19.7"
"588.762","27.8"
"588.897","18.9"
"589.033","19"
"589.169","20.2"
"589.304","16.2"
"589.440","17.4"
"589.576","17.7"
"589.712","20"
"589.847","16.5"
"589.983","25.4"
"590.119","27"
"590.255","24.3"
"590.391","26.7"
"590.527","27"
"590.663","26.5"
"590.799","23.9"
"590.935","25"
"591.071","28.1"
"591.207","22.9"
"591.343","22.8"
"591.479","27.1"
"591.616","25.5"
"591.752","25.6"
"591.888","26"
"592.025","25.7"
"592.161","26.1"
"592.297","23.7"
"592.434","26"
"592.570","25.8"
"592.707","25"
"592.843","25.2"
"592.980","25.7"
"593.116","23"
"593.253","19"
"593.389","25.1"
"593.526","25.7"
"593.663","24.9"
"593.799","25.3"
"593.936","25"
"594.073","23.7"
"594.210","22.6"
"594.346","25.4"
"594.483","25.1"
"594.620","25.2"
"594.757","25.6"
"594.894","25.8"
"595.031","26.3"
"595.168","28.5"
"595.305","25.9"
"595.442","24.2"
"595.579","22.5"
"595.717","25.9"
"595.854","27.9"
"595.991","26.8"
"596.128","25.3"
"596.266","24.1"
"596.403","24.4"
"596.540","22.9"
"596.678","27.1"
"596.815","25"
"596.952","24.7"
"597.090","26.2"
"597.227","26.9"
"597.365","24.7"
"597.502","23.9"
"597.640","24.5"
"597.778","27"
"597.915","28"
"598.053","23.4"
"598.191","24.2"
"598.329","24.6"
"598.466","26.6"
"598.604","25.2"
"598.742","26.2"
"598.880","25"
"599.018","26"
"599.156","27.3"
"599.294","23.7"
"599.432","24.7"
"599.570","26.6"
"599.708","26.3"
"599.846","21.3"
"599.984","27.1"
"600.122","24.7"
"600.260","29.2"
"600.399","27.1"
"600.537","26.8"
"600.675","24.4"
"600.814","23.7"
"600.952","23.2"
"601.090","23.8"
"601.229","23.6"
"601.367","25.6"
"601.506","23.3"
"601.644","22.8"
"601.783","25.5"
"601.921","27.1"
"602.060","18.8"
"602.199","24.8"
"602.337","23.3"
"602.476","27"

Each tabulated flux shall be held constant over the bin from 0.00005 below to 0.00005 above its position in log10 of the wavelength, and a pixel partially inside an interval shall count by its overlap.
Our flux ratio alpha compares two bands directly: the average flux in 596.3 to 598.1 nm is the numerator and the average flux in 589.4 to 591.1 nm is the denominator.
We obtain 1.1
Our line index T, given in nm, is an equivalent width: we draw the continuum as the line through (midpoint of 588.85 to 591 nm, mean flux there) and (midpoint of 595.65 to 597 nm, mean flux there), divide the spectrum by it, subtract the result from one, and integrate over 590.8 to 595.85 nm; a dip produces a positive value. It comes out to -0.26 nm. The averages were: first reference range 22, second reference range 25.4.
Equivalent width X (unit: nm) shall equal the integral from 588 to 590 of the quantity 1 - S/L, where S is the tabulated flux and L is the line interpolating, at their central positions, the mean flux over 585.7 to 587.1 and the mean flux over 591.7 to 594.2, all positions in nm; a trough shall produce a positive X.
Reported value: 0.37 nm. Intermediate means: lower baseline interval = 25.3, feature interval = 20.4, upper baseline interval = 24.7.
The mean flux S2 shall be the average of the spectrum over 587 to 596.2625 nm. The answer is 24.3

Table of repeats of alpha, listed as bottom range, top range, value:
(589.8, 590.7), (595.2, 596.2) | 1.03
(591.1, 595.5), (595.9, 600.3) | 1.02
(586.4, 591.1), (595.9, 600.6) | 1.08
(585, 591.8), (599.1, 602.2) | 1.04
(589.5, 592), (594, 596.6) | 1.03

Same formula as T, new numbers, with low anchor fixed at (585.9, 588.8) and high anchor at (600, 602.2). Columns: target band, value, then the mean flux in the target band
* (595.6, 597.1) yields -0.03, 25.3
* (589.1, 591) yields 0.19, 22.4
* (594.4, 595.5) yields -0.04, 25.8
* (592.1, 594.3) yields 0.04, 24.5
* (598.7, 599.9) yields -0.03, 25.3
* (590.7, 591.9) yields -0.01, 25.2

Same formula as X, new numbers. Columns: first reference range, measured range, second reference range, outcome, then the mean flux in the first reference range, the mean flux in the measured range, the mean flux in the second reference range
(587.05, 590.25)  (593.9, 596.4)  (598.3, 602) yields -0.125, 22.6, 25.3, 25.2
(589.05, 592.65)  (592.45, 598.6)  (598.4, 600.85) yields -0.084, 23.7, 25.1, 25.7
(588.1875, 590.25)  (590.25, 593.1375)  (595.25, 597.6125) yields -0.441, 20.4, 25.4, 25.2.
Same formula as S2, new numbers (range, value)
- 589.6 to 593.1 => 24.8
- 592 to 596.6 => 25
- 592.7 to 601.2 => 25.2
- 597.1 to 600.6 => 25.6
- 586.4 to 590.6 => 23.4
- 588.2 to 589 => 20.7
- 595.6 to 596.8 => 25.4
